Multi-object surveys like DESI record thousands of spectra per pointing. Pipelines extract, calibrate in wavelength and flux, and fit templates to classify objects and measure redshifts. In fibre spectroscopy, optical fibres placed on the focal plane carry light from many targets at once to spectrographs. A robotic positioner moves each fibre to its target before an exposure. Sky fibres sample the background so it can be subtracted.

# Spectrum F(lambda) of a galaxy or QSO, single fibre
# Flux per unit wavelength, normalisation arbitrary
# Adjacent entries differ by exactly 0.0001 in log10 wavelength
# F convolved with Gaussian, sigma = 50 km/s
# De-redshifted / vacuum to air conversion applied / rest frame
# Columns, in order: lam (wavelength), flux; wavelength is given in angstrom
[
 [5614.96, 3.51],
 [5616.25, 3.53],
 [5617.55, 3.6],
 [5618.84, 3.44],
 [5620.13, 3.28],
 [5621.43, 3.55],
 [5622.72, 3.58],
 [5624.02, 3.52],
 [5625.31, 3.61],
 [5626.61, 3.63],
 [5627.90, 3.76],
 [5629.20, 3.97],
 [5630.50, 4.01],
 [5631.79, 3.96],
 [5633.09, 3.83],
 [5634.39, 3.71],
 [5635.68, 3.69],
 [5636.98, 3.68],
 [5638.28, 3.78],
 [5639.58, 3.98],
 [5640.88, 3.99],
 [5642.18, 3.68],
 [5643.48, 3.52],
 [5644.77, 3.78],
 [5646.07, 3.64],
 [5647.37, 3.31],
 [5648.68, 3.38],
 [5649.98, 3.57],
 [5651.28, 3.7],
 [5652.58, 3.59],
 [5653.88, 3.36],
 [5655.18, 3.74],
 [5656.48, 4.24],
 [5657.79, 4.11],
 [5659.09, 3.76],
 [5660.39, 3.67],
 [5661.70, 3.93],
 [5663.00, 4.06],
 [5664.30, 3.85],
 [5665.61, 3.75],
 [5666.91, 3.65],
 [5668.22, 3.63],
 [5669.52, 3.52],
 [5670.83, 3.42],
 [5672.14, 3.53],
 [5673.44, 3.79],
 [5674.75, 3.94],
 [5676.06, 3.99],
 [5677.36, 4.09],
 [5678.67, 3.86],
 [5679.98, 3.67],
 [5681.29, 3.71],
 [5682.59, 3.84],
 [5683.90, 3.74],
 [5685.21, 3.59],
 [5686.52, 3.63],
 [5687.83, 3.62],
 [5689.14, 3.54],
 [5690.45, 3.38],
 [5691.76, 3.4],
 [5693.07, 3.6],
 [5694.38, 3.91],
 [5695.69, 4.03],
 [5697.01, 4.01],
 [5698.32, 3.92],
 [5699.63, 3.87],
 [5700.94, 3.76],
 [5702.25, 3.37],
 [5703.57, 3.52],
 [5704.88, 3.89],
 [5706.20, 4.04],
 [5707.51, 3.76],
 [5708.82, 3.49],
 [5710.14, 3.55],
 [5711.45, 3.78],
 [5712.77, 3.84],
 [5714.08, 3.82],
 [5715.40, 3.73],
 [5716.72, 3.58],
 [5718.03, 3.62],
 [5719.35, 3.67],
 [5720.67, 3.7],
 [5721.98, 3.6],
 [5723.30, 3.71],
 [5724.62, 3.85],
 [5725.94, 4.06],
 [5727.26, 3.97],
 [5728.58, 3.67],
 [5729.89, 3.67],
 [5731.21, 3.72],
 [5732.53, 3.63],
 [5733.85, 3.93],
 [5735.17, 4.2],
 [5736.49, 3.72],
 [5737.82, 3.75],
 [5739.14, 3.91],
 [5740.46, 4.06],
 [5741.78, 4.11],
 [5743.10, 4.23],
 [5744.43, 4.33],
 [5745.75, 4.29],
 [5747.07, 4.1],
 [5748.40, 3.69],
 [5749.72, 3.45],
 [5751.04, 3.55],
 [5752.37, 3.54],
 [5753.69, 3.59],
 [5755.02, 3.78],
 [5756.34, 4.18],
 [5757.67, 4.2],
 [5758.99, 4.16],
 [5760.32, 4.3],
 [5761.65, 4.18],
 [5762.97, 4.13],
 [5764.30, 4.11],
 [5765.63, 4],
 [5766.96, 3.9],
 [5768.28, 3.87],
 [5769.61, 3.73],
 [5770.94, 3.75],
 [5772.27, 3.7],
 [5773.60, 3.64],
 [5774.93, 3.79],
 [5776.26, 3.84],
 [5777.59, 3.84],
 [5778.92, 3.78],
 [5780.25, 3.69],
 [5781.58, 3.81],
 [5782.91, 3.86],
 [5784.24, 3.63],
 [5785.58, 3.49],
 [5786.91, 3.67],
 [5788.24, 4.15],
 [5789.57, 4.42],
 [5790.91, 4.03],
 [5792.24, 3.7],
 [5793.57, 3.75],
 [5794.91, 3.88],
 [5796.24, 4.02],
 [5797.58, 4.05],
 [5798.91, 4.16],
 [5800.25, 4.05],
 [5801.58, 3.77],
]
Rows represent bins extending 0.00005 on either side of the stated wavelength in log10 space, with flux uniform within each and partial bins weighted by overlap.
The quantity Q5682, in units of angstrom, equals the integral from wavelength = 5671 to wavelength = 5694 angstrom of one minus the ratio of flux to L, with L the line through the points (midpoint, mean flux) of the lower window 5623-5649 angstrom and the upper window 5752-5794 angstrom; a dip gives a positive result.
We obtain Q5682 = 0.49 angstrom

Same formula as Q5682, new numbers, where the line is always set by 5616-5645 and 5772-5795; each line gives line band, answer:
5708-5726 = 0.3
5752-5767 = -0.9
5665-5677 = 0.1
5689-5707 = 0.1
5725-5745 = -0.8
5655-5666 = -0.6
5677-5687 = -0.1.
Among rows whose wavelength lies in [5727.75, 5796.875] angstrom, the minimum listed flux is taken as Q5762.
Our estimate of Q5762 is 3.45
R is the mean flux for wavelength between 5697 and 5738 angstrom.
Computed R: 3.76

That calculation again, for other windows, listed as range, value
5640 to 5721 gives 3.72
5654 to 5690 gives 3.76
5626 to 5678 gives 3.76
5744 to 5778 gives 3.91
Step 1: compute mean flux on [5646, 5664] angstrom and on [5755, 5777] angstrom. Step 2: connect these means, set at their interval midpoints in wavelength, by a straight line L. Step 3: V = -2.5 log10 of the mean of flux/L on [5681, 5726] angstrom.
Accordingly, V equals 0.033 mag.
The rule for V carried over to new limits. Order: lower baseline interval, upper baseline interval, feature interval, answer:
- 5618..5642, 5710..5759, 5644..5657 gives 0.03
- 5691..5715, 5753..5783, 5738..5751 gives -0.04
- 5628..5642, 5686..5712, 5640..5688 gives 0.02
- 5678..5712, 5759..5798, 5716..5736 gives 0.00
